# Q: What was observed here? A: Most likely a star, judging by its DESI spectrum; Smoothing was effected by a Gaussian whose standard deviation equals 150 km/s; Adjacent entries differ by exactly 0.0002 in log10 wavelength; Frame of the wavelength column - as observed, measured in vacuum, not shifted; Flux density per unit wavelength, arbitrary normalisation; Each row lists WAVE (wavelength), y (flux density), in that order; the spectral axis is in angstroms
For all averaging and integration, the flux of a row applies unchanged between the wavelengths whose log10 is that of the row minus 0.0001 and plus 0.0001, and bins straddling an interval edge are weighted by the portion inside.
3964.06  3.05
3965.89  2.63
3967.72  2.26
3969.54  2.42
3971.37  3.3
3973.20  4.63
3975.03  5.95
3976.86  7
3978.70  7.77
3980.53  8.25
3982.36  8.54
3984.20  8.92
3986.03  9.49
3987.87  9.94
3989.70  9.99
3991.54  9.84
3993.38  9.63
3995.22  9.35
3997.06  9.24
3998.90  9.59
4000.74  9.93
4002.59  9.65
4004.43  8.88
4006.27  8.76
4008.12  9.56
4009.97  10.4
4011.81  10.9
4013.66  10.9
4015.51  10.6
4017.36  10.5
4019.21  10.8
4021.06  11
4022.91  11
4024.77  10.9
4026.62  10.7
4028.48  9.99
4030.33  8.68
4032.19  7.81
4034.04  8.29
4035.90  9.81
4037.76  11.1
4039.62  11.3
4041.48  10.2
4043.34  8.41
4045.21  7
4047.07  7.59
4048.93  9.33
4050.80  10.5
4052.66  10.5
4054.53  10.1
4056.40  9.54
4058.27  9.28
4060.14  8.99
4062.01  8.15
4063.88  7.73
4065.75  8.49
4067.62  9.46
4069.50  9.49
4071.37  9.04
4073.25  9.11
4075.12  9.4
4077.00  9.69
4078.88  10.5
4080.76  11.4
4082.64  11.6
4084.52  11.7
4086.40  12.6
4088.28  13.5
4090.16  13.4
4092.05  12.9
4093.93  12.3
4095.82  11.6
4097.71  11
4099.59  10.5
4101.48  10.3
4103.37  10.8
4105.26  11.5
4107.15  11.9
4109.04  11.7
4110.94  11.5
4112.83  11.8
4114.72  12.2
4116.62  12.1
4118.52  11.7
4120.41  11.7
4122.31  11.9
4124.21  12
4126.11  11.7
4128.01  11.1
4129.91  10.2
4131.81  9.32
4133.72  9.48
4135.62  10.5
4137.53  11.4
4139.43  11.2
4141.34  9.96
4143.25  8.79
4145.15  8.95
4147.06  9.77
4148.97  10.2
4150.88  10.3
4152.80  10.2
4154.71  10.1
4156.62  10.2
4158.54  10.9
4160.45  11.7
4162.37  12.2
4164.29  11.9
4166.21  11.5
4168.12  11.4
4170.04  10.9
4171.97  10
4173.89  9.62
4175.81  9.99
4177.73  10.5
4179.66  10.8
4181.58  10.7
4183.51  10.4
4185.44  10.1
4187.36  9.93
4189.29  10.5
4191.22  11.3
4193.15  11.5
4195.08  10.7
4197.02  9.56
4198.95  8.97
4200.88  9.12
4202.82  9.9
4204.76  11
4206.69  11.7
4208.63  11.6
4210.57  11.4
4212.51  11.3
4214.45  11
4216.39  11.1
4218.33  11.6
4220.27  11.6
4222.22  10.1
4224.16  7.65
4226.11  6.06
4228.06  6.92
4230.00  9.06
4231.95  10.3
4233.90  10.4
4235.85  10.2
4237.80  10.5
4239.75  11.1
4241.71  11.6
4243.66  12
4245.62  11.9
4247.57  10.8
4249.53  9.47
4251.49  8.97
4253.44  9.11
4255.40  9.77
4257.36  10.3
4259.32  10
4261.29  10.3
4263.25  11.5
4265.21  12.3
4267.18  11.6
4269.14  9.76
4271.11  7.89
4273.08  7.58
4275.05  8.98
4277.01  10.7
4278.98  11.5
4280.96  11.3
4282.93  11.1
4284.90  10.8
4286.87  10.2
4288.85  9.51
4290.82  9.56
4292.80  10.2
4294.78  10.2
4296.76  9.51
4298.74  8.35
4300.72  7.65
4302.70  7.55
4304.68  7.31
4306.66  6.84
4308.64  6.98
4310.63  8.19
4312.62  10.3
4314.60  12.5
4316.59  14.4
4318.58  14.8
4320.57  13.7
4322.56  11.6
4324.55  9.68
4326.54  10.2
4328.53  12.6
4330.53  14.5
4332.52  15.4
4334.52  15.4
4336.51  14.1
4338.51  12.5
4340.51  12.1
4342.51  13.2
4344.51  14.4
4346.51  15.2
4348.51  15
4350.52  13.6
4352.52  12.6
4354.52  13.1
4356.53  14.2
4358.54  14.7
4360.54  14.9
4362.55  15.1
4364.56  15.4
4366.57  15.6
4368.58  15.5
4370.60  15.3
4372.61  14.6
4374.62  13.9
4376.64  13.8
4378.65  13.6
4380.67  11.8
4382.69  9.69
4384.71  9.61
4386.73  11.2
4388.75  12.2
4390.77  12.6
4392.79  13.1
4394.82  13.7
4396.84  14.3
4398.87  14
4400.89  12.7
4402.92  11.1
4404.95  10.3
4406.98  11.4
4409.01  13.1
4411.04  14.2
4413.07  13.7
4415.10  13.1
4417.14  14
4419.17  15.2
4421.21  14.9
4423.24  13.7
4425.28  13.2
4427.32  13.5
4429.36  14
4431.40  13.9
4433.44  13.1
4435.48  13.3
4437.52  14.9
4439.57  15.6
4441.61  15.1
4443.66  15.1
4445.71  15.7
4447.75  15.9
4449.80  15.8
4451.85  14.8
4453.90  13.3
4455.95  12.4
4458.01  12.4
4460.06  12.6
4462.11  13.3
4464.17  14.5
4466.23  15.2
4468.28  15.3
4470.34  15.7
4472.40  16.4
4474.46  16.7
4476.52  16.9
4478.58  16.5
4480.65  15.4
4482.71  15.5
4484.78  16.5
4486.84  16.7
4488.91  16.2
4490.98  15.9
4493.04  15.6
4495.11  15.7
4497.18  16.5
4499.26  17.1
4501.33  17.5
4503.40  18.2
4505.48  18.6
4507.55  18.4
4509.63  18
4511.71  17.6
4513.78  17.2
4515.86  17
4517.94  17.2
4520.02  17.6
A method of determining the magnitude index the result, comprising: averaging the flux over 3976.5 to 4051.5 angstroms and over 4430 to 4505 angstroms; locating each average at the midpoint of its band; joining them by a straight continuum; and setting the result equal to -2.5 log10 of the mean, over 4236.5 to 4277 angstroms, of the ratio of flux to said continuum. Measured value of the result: 0.23 mag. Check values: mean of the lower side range 9.58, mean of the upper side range 15.3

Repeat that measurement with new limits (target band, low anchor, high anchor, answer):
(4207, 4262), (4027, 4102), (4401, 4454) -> 0.160 mag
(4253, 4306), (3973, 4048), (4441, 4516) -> 0.316 mag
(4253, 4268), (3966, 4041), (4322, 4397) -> 0.144 mag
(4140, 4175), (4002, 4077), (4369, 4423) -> 0.025 mag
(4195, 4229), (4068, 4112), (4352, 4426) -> 0.199 mag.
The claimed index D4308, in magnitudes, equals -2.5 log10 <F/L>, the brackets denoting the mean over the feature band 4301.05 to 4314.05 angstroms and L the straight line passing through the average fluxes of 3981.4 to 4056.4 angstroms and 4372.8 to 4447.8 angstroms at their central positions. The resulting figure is 0.47 mag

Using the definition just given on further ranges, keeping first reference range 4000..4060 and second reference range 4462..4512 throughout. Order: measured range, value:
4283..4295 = 0.314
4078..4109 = -0.098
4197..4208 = 0.211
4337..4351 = 0.049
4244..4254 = 0.259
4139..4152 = 0.168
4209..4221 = 0.104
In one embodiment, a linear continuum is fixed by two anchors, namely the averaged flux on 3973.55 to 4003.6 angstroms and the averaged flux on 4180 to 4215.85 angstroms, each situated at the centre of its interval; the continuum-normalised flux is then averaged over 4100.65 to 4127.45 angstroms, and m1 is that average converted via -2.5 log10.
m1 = -0.17 mag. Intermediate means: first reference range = 8.86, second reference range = 10.6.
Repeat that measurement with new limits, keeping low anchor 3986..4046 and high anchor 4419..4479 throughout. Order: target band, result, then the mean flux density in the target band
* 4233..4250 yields 0.13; 10.9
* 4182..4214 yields 0.12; 10.6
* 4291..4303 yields 0.39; 9.03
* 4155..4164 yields 0.02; 11.2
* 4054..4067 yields 0.16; 8.87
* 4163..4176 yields 0.07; 10.8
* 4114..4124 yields -0.09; 11.9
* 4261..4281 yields 0.23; 10.3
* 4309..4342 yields 0.06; 12.5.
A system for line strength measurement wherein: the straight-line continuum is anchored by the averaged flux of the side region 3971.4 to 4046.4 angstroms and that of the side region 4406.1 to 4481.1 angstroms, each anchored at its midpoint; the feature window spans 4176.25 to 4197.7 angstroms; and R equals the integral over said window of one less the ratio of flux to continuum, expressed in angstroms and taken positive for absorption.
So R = 1.6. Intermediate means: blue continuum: 9.3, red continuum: 14.4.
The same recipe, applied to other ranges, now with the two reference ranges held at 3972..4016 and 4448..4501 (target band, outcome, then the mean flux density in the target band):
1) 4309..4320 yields 1.20 angstroms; 11.8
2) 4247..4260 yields 2.83 angstroms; 9.74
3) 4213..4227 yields 2.39 angstroms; 9.94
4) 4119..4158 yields 1.61 angstroms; 10.5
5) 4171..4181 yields 1.07 angstroms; 10.2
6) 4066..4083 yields 0.40 angstroms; 9.85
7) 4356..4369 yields -1.11 angstroms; 15.1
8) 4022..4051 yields 0.19 angstroms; 9.51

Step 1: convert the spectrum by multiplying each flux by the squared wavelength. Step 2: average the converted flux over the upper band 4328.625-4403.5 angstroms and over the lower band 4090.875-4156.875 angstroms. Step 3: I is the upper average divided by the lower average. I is 1.39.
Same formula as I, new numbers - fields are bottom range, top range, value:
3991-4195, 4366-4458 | 1.51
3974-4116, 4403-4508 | 1.80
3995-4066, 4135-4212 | 1.17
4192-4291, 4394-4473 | 1.49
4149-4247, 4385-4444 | 1.41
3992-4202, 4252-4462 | 1.35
